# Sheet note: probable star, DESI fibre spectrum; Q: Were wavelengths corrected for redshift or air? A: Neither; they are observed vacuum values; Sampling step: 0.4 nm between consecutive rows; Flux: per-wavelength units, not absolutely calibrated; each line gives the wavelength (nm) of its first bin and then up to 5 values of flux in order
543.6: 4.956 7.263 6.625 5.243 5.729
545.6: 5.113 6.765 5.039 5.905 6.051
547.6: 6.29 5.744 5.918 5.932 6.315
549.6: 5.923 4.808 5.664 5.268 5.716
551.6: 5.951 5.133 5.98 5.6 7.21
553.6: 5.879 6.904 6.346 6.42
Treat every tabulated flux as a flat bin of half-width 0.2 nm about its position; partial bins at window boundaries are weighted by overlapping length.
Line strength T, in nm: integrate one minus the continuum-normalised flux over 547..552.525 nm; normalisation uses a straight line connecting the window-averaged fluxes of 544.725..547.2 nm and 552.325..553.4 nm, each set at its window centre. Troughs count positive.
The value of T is 0.23 nm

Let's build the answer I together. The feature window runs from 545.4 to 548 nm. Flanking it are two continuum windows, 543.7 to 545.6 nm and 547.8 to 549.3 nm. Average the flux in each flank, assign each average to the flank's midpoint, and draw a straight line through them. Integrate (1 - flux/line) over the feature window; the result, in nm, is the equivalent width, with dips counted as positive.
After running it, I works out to 0.06 nm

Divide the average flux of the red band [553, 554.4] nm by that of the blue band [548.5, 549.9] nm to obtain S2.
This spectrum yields 1.11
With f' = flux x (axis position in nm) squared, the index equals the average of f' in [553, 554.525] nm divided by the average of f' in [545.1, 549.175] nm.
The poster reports 1.2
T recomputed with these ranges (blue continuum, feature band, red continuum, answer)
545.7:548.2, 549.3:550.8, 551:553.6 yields 0.110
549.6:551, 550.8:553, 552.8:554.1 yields 0.101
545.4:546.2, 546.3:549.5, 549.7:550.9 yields -0.166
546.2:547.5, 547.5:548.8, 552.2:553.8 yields -0.032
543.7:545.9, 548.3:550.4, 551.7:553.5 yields 0.076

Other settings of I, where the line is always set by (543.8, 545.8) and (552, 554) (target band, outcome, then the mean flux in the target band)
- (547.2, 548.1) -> 0.00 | 6.05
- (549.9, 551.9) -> 0.20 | 5.5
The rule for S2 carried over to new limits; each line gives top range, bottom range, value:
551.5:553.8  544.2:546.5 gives 1.03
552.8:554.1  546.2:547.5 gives 1.13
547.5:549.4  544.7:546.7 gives 1.07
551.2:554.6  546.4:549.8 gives 1.02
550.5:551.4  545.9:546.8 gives 0.95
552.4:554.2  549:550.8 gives 1.13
